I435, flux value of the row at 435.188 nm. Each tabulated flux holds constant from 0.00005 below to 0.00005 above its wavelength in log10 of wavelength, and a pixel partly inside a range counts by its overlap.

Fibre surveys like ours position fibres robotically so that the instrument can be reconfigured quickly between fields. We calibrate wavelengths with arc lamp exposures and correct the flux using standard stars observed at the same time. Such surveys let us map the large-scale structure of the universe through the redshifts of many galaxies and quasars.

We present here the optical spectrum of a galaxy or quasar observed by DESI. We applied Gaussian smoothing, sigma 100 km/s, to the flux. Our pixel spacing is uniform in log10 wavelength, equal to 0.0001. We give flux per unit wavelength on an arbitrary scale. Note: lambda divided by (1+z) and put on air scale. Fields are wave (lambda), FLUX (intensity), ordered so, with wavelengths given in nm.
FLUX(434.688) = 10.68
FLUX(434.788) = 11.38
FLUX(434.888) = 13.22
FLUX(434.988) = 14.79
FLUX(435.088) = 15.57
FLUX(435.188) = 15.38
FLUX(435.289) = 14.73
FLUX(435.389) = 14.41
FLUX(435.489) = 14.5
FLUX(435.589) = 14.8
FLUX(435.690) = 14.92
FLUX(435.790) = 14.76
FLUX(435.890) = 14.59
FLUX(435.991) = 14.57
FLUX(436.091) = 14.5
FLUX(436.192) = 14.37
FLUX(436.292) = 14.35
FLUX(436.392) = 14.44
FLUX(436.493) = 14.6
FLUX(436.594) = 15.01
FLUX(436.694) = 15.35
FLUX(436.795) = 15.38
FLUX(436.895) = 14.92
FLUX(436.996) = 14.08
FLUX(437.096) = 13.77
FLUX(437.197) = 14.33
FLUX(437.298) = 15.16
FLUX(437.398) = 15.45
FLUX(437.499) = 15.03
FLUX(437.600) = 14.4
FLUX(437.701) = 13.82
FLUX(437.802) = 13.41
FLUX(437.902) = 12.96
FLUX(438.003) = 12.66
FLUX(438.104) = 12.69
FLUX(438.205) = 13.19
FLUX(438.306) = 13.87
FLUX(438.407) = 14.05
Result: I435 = 15.38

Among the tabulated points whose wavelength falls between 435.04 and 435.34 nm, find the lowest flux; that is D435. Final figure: 14.73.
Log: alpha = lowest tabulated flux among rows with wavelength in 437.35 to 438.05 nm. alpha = 12.66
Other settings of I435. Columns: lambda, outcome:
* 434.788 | 11.38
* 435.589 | 14.8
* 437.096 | 13.77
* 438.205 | 13.19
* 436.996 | 14.08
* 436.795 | 15.38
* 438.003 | 12.66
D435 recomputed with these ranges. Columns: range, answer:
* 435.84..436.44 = 14.35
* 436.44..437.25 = 13.77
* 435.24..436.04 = 14.41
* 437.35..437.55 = 15.03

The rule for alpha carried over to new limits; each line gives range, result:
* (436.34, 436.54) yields 14.44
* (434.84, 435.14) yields 13.22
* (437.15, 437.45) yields 14.33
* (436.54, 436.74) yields 15.01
